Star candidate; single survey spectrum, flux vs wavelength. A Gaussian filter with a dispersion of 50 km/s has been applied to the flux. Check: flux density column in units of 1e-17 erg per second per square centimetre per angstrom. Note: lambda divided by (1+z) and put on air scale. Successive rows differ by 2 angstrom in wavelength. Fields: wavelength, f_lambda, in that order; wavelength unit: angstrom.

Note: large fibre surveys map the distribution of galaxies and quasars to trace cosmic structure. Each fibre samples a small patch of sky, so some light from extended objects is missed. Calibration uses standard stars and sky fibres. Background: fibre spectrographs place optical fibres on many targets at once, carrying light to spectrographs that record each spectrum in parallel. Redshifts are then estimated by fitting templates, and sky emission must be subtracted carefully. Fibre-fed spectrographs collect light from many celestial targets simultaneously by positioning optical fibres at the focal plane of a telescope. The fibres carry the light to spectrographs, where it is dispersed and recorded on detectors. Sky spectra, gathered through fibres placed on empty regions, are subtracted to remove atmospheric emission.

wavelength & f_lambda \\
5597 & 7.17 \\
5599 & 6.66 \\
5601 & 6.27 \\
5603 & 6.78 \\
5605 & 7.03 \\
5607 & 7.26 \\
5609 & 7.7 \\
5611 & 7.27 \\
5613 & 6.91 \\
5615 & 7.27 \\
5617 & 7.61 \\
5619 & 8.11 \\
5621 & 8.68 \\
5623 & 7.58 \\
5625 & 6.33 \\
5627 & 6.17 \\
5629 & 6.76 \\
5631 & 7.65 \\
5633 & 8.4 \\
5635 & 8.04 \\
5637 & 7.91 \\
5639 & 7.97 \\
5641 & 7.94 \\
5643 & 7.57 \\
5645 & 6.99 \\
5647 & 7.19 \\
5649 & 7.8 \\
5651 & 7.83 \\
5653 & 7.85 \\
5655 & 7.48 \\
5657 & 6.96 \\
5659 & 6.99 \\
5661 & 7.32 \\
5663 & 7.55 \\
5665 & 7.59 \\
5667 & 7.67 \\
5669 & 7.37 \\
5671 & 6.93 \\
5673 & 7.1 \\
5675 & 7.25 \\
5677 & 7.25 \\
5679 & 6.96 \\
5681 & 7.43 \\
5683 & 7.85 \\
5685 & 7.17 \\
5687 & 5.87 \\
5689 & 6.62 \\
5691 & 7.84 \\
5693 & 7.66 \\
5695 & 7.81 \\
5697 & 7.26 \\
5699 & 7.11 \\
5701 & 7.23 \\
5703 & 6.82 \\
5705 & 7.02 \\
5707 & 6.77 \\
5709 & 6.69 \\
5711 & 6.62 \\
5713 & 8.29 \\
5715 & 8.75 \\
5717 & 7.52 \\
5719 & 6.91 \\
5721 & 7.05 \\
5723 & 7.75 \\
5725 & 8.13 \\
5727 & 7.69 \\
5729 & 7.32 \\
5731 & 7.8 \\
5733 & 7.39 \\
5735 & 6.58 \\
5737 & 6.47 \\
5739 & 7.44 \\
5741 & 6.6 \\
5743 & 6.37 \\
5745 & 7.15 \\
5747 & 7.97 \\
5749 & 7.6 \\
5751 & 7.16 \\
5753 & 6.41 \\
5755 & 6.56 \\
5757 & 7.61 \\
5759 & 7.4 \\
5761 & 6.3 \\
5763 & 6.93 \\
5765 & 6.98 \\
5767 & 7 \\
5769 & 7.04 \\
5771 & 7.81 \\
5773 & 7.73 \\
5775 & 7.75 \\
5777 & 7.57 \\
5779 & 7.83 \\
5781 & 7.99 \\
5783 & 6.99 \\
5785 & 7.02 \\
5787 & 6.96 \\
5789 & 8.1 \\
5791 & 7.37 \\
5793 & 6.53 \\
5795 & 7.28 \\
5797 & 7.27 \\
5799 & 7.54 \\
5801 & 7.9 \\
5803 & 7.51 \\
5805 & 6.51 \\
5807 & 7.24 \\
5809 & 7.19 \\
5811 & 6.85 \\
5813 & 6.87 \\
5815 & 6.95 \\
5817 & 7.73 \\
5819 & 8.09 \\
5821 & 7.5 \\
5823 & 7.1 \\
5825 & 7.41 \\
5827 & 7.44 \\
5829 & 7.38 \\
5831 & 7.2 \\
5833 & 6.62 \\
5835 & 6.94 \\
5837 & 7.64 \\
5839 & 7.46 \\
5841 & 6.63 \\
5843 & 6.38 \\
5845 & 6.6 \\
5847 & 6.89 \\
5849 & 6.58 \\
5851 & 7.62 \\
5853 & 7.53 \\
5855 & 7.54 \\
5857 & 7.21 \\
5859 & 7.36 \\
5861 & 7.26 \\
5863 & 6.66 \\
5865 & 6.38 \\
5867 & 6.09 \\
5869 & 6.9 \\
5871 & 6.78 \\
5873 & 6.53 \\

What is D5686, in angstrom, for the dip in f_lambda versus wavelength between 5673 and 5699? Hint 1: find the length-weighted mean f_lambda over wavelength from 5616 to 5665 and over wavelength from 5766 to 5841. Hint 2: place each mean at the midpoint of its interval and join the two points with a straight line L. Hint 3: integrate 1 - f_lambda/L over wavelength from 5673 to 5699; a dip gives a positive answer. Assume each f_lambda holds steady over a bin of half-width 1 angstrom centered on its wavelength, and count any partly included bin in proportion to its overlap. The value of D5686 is 0.8 angstrom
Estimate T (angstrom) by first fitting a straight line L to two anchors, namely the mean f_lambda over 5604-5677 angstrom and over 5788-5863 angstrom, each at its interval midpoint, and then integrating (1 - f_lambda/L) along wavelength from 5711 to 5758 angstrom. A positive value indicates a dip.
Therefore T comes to 0.1 angstrom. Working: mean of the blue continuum 7.44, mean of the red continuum 7.21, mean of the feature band 7.31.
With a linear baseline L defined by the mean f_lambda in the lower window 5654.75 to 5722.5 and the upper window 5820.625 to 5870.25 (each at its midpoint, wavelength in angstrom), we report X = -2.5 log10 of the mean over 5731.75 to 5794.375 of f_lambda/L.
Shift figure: 0.00 mag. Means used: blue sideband 7.26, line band 7.18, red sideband 7.05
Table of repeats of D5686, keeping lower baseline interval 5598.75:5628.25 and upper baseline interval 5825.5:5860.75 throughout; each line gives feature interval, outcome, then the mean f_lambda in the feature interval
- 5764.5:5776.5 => -0.4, 7.41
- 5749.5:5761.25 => 0.3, 6.97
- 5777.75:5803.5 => -1.0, 7.41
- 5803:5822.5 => -0.3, 7.23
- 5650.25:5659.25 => -0.3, 7.45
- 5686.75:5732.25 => -1.2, 7.35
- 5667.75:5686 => -0.2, 7.26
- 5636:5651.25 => -1.0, 7.64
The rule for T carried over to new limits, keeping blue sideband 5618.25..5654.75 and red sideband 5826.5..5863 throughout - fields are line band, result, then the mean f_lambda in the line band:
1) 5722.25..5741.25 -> 0.1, 7.34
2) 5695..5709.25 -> 0.7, 7.06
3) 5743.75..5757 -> 0.3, 7.16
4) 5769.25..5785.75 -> -0.7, 7.57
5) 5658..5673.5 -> 0.4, 7.32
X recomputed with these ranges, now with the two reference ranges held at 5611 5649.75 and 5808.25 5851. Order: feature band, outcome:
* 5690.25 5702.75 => -0.008 mag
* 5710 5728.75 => -0.041 mag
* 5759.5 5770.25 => 0.054 mag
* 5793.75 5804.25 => -0.040 mag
